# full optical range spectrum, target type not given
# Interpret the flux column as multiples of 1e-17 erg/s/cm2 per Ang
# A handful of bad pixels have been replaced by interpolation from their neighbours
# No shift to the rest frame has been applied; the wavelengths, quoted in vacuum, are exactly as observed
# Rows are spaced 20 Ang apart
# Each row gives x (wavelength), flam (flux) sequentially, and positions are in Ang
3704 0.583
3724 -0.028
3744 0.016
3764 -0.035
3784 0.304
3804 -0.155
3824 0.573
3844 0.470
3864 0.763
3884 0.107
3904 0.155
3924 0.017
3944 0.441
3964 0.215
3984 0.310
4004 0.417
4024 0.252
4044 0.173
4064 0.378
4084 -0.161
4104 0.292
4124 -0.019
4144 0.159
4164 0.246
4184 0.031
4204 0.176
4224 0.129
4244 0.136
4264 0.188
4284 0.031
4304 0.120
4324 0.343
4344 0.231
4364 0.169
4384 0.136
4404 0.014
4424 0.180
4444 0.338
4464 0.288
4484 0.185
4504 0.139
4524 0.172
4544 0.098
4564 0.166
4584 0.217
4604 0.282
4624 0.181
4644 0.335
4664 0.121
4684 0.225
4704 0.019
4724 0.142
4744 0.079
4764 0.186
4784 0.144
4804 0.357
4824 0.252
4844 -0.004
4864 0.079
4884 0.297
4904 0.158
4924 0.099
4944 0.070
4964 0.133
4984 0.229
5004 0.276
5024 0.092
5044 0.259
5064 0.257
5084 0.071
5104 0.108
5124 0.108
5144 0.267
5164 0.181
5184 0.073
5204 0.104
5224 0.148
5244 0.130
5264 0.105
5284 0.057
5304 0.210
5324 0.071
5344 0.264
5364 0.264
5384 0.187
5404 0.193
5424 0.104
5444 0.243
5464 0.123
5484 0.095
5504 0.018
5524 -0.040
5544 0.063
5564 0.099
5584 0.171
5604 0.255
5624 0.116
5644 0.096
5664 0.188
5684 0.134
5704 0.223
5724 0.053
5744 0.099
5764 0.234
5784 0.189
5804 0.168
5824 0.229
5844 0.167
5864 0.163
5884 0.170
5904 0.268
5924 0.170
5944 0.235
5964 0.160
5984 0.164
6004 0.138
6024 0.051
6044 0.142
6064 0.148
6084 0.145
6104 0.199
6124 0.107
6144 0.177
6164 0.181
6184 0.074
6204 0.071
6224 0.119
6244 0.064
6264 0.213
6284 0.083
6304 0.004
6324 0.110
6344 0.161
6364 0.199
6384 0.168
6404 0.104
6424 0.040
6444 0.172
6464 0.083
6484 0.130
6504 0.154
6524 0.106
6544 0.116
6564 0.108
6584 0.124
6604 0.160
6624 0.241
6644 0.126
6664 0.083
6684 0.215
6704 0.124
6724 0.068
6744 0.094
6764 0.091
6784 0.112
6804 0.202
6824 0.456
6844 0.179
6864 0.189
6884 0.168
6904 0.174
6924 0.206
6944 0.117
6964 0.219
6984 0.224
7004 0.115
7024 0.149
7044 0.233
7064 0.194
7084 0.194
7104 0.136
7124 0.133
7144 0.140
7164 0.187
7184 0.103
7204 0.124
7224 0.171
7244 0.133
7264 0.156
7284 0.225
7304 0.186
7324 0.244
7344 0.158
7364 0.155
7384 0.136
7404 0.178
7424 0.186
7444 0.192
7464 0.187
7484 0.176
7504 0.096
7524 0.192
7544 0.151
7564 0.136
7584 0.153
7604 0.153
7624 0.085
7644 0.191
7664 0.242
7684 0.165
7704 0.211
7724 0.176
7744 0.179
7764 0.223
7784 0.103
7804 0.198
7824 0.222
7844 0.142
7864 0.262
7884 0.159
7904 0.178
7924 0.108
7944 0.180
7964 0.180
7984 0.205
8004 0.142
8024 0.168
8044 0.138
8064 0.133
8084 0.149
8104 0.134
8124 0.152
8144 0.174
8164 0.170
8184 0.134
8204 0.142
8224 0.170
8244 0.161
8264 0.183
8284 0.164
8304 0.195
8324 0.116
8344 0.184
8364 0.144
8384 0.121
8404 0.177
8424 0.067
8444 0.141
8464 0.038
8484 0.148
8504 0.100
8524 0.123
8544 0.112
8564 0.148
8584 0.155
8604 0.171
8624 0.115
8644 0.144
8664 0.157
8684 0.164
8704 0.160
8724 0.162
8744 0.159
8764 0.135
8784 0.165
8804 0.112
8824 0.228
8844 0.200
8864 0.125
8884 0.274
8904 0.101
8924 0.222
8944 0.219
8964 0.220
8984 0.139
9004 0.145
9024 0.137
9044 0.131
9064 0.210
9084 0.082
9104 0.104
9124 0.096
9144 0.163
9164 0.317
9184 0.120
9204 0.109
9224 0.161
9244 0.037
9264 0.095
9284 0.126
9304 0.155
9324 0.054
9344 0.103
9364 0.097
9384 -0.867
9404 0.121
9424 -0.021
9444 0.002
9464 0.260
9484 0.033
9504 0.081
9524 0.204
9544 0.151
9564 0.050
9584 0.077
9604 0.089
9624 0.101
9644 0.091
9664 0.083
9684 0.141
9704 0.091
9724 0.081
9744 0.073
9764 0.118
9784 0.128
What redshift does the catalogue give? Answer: 0.83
